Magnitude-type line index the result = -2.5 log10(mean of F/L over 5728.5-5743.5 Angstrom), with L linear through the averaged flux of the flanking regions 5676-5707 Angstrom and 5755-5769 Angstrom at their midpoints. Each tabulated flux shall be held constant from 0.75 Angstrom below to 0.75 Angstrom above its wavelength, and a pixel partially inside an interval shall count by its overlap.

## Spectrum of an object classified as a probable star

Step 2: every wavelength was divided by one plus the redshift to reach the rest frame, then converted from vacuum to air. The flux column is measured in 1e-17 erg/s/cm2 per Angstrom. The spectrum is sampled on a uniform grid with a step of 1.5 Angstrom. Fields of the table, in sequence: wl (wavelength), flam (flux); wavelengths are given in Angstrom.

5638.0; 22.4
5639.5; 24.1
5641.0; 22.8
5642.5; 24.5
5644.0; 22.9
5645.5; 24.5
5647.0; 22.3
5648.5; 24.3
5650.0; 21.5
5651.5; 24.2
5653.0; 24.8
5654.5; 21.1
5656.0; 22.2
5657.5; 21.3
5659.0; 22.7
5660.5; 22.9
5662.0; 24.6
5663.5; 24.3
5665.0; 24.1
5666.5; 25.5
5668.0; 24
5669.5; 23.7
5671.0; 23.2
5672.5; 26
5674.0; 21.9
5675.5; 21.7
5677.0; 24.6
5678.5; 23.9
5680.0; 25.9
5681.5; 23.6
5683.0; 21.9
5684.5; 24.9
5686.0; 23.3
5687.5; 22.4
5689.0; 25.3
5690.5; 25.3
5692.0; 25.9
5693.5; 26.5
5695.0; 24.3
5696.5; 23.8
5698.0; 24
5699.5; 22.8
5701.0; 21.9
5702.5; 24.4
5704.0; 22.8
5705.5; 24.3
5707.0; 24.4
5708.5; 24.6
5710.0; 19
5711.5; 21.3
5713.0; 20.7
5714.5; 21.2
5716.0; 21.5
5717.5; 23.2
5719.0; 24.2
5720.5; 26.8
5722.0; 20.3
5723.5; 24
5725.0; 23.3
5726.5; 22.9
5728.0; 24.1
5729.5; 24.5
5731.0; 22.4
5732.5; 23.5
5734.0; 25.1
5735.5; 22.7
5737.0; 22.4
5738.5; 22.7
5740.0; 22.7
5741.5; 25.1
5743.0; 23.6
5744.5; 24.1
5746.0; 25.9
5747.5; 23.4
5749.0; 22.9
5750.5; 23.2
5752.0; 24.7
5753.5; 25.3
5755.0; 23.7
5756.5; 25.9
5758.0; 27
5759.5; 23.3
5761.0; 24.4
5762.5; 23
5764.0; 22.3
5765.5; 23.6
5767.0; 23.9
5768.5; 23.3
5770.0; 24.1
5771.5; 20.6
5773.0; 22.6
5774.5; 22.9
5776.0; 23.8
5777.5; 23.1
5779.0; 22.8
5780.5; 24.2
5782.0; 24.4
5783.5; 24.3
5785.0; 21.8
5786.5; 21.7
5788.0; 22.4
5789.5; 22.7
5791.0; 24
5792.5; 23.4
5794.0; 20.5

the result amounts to 0.027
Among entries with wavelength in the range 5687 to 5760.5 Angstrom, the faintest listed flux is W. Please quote 19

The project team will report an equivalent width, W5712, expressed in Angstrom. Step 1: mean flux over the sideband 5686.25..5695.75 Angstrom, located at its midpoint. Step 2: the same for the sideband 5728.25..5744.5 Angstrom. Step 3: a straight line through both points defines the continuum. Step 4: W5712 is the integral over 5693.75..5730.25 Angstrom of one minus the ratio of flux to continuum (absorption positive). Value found 1.6 Angstrom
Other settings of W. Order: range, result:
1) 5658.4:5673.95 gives 22.7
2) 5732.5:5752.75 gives 22.4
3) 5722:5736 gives 20.3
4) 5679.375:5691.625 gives 21.9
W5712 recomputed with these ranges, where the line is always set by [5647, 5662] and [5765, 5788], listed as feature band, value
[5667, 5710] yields -1.8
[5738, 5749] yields -0.4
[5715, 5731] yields -0.3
